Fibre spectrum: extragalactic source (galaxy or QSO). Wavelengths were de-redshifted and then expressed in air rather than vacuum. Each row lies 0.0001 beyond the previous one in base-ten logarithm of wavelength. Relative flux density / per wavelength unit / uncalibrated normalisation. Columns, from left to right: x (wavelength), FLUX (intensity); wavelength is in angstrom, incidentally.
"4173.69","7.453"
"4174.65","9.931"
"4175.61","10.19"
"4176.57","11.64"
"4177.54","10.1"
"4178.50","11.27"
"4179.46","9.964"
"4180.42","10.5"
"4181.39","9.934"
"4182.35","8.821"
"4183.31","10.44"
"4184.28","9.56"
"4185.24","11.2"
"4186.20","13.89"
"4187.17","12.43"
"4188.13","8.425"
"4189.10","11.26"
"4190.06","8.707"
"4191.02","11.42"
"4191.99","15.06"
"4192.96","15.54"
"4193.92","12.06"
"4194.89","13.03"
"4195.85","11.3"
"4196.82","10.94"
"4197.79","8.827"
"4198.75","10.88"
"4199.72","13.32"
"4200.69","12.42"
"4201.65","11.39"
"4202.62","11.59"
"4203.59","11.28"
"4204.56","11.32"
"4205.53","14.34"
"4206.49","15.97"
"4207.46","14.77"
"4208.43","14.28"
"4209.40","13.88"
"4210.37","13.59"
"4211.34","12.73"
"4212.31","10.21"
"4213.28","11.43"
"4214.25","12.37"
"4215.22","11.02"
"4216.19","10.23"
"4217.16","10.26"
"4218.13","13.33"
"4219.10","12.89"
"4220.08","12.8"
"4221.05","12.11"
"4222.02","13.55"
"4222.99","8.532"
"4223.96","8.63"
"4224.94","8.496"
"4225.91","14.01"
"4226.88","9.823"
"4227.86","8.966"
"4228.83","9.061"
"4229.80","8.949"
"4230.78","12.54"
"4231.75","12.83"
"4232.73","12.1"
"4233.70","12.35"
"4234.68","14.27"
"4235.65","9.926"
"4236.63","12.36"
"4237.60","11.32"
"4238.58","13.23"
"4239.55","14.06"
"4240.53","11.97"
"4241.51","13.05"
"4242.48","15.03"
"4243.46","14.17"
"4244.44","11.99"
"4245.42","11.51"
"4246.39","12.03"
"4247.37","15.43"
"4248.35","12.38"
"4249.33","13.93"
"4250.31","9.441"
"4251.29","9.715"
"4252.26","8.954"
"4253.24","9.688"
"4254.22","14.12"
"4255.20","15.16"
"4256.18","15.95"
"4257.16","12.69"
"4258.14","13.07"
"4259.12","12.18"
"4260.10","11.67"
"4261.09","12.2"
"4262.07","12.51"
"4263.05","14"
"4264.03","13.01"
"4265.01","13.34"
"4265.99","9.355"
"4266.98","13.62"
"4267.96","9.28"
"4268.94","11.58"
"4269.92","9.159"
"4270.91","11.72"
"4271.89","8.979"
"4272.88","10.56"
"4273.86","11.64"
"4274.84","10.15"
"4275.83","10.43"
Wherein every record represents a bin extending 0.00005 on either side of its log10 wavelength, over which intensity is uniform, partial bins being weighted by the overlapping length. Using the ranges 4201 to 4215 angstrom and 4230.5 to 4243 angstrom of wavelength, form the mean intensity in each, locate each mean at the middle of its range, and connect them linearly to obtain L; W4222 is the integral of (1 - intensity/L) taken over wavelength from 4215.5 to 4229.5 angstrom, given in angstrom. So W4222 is 2.0 angstrom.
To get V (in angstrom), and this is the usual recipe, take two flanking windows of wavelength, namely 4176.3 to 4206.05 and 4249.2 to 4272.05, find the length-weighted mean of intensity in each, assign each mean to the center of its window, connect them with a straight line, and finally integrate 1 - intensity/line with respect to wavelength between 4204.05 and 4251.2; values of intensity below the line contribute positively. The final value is -1.9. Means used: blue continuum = 11.4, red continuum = 11.9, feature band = 12.1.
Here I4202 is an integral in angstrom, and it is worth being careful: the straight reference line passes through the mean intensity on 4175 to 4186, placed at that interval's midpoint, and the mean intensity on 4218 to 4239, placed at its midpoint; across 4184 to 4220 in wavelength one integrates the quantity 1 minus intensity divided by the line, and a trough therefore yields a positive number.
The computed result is -4.1 angstrom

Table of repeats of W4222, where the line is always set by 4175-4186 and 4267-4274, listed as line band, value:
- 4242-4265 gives -4.6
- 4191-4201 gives -1.8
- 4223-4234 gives -0.1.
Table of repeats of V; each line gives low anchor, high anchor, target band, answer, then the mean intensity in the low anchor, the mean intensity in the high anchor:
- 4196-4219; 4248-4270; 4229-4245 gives -0.4 angstrom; 12.2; 12.1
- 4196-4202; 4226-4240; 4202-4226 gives -1.4 angstrom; 11.3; 11.6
